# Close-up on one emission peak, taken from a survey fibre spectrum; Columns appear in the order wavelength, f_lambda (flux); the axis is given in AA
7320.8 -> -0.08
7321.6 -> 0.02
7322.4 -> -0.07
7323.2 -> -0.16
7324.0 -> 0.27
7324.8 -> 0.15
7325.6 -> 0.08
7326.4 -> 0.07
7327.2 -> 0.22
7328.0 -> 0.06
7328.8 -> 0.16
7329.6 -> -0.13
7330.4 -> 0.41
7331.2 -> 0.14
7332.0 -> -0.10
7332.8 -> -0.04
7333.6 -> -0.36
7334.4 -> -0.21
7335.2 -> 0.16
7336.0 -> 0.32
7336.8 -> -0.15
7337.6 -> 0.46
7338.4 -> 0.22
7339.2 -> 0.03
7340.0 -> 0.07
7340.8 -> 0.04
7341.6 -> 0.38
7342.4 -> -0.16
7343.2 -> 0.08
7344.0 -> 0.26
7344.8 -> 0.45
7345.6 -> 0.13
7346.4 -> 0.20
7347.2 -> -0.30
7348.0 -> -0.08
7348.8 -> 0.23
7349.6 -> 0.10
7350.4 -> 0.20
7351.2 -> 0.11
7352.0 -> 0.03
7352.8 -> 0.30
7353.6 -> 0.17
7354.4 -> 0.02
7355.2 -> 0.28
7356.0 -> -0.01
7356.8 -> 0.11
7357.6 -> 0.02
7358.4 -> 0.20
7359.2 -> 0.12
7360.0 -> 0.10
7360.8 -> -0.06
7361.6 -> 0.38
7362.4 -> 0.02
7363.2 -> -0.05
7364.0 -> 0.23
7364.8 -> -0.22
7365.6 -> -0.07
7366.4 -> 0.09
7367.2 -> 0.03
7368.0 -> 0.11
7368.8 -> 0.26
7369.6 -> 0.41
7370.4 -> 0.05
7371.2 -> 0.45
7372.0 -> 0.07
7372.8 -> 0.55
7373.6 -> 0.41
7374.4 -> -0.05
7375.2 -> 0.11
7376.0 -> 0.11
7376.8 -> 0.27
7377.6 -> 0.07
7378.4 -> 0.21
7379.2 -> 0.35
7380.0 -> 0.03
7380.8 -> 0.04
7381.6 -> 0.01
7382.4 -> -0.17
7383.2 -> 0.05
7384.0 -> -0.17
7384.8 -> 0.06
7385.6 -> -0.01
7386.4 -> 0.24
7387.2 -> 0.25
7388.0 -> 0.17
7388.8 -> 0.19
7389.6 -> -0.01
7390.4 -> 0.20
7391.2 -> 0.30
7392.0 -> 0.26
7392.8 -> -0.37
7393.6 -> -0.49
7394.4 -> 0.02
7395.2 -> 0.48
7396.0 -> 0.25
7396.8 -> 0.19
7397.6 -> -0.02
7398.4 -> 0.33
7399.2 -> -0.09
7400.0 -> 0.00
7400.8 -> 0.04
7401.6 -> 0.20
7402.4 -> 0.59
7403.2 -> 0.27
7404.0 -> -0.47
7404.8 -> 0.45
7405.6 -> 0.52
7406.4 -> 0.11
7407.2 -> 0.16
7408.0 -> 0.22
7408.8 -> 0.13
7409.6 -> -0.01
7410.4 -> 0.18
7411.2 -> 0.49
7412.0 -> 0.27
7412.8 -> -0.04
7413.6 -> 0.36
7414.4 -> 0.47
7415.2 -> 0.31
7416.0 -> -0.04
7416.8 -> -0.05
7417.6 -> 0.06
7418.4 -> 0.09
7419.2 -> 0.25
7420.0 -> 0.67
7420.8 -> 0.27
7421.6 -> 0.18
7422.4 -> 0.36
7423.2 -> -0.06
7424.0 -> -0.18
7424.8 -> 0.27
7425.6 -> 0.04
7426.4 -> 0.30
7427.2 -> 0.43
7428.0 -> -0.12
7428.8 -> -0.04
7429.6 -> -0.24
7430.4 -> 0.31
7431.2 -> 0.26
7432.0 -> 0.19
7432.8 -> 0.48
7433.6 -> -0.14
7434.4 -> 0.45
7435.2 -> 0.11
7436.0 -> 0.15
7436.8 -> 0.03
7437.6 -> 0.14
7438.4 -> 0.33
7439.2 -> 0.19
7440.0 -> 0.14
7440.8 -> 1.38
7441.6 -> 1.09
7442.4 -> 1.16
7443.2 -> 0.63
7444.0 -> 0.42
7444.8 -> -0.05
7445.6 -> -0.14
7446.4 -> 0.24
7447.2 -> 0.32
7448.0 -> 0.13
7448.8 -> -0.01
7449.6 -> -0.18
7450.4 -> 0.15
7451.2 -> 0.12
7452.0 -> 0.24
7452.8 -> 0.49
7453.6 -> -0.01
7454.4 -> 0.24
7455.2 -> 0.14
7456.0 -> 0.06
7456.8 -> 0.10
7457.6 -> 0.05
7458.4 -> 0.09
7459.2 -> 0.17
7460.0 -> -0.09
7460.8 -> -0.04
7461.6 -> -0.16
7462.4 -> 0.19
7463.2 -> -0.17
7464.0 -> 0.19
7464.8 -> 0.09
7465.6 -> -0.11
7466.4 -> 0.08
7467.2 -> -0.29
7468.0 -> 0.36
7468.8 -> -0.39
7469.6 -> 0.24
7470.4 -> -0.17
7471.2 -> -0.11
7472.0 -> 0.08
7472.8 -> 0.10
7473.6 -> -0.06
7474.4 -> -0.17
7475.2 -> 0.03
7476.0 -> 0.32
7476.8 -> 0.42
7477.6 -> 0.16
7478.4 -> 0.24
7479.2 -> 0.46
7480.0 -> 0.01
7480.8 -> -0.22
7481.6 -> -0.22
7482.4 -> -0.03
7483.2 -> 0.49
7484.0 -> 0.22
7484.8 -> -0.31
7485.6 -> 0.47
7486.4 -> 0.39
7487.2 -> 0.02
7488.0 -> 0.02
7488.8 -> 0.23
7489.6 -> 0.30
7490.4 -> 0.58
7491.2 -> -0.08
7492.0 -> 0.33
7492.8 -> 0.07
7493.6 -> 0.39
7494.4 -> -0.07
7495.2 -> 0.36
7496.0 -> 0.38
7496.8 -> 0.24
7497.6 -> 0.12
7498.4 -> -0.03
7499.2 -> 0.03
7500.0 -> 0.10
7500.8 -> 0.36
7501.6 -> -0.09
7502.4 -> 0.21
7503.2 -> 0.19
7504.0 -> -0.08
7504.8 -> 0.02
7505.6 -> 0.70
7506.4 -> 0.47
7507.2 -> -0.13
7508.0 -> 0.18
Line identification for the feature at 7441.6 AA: Hbeta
